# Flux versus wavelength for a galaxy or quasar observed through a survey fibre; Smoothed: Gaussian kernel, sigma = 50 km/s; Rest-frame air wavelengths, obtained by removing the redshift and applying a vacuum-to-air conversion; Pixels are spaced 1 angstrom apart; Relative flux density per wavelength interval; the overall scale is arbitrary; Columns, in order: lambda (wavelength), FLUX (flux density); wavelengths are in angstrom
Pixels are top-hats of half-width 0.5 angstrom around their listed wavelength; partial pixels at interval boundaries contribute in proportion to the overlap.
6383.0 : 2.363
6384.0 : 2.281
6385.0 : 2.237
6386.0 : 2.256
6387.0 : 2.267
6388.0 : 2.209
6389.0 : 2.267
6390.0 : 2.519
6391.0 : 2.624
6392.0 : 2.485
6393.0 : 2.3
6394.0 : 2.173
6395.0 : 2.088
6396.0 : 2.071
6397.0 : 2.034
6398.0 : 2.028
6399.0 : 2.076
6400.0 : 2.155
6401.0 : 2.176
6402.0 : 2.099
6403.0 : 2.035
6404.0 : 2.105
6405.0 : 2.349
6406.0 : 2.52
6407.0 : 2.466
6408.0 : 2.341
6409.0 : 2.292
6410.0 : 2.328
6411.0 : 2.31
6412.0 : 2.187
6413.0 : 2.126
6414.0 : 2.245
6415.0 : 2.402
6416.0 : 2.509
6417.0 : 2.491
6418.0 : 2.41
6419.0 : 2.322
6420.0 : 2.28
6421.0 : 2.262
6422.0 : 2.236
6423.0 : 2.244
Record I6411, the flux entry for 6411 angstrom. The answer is 2.31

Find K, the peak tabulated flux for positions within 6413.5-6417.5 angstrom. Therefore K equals 2.509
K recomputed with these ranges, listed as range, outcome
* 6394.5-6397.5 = 2.088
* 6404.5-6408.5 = 2.52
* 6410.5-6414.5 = 2.31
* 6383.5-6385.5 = 2.281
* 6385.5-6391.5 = 2.624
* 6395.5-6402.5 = 2.176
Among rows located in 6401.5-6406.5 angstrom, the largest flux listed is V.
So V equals 2.52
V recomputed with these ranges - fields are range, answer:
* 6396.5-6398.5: 2.034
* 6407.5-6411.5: 2.341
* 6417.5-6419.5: 2.41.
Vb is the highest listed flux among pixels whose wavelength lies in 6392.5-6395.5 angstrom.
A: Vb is 2.3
